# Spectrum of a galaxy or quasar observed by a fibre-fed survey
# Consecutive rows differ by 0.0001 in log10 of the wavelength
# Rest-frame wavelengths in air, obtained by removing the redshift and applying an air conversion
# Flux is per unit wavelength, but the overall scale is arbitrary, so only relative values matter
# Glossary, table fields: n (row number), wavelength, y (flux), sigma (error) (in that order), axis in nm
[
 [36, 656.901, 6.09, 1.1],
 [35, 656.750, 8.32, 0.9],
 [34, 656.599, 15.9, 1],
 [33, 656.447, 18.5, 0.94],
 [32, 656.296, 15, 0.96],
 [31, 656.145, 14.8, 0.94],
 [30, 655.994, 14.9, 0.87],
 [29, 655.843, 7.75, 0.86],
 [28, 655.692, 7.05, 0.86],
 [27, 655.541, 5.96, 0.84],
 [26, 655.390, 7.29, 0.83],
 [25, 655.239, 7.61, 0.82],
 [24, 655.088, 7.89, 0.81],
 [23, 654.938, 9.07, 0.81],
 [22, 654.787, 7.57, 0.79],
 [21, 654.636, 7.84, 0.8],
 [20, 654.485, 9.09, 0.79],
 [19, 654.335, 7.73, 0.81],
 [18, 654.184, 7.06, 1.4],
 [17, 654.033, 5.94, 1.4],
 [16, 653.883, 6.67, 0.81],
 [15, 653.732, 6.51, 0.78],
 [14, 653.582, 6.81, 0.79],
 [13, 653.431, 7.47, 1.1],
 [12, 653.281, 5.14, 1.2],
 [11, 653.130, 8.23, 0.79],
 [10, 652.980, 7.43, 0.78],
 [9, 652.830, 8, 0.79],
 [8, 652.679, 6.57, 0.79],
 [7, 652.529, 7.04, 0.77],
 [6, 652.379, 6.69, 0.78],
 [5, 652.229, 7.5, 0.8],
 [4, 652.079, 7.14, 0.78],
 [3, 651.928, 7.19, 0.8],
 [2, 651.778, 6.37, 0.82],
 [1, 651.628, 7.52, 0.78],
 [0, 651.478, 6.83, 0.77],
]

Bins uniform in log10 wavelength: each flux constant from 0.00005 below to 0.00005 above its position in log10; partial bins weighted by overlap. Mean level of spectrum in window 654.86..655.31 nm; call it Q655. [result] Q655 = 8.2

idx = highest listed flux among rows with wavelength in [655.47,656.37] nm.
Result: 15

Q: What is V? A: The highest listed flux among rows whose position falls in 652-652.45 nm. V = 7.5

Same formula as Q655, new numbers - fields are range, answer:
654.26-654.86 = 8.06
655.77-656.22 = 12.5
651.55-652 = 7.03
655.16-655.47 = 7.43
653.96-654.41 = 6.91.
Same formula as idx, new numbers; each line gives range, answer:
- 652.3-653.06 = 8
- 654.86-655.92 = 9.07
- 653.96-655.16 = 9.09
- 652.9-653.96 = 8.23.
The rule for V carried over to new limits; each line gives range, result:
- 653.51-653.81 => 6.81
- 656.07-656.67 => 18.5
